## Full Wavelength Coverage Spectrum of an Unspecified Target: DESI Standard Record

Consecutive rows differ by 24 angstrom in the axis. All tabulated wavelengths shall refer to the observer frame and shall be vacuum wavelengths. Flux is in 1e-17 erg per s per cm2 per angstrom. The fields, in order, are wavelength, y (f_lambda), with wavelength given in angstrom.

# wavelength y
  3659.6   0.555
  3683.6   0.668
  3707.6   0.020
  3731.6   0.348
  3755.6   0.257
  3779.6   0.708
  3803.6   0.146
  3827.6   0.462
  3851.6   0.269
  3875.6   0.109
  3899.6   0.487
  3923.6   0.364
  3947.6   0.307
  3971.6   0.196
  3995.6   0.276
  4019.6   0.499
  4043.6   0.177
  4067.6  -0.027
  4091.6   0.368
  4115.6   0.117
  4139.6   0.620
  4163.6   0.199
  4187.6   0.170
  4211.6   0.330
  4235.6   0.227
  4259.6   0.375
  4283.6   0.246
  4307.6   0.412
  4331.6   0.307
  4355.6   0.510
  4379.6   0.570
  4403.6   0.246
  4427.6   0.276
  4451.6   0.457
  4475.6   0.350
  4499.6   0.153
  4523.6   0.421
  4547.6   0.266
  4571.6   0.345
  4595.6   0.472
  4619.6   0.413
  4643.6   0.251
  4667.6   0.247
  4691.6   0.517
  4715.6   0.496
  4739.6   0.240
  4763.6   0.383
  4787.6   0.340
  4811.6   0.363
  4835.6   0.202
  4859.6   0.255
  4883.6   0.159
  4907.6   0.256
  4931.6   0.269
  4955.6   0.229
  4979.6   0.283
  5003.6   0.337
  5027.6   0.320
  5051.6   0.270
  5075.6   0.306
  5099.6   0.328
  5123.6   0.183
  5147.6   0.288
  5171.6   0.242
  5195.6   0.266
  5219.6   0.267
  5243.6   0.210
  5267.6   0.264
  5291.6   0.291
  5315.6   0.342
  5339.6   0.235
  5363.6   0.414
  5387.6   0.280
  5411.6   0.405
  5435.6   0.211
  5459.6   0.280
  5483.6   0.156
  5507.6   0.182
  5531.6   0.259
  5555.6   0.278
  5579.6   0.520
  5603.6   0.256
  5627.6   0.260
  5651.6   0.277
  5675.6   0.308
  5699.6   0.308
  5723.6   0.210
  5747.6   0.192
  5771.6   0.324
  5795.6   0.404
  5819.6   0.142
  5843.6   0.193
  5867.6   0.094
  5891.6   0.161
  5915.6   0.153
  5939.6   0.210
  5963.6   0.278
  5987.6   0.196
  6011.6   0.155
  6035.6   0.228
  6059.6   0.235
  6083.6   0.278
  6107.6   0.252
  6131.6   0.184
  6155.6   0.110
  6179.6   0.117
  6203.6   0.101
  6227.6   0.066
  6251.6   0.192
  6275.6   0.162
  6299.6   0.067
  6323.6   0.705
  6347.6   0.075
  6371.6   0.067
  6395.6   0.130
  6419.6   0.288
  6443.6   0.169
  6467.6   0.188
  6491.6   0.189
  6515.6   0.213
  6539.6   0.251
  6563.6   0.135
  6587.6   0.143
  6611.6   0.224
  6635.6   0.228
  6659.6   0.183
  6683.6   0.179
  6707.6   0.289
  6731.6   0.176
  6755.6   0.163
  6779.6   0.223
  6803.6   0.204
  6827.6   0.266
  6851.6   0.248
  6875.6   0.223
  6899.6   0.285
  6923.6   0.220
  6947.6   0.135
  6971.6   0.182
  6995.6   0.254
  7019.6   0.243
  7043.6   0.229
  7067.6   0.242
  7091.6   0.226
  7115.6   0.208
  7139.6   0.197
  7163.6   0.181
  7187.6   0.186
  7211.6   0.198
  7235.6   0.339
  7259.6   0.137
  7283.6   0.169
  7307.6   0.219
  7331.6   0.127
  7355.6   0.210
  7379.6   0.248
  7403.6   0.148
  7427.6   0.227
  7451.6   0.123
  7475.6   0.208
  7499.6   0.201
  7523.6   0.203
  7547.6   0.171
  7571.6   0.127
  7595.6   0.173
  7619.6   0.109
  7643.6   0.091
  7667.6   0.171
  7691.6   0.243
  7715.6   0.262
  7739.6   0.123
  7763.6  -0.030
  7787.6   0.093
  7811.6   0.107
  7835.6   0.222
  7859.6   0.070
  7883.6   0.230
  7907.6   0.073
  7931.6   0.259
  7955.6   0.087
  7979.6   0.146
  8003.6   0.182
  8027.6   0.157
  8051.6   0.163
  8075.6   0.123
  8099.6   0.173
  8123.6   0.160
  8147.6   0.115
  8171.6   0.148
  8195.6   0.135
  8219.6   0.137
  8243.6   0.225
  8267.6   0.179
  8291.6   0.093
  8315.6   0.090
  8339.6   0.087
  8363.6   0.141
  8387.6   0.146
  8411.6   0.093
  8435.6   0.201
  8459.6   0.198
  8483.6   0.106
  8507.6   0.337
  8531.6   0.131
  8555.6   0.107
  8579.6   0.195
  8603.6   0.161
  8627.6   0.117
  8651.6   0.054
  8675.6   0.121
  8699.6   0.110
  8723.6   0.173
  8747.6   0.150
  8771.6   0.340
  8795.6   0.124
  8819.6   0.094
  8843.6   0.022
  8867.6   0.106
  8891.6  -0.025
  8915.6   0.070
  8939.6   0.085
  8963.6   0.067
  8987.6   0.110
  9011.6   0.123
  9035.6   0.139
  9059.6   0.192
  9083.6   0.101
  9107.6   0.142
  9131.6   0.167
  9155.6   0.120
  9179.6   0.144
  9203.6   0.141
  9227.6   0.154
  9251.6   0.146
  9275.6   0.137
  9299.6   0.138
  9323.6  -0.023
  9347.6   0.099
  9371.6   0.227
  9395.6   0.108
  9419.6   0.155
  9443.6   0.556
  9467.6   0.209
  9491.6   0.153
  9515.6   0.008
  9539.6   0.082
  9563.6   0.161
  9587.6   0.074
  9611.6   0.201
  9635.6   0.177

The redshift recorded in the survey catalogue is 0.70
